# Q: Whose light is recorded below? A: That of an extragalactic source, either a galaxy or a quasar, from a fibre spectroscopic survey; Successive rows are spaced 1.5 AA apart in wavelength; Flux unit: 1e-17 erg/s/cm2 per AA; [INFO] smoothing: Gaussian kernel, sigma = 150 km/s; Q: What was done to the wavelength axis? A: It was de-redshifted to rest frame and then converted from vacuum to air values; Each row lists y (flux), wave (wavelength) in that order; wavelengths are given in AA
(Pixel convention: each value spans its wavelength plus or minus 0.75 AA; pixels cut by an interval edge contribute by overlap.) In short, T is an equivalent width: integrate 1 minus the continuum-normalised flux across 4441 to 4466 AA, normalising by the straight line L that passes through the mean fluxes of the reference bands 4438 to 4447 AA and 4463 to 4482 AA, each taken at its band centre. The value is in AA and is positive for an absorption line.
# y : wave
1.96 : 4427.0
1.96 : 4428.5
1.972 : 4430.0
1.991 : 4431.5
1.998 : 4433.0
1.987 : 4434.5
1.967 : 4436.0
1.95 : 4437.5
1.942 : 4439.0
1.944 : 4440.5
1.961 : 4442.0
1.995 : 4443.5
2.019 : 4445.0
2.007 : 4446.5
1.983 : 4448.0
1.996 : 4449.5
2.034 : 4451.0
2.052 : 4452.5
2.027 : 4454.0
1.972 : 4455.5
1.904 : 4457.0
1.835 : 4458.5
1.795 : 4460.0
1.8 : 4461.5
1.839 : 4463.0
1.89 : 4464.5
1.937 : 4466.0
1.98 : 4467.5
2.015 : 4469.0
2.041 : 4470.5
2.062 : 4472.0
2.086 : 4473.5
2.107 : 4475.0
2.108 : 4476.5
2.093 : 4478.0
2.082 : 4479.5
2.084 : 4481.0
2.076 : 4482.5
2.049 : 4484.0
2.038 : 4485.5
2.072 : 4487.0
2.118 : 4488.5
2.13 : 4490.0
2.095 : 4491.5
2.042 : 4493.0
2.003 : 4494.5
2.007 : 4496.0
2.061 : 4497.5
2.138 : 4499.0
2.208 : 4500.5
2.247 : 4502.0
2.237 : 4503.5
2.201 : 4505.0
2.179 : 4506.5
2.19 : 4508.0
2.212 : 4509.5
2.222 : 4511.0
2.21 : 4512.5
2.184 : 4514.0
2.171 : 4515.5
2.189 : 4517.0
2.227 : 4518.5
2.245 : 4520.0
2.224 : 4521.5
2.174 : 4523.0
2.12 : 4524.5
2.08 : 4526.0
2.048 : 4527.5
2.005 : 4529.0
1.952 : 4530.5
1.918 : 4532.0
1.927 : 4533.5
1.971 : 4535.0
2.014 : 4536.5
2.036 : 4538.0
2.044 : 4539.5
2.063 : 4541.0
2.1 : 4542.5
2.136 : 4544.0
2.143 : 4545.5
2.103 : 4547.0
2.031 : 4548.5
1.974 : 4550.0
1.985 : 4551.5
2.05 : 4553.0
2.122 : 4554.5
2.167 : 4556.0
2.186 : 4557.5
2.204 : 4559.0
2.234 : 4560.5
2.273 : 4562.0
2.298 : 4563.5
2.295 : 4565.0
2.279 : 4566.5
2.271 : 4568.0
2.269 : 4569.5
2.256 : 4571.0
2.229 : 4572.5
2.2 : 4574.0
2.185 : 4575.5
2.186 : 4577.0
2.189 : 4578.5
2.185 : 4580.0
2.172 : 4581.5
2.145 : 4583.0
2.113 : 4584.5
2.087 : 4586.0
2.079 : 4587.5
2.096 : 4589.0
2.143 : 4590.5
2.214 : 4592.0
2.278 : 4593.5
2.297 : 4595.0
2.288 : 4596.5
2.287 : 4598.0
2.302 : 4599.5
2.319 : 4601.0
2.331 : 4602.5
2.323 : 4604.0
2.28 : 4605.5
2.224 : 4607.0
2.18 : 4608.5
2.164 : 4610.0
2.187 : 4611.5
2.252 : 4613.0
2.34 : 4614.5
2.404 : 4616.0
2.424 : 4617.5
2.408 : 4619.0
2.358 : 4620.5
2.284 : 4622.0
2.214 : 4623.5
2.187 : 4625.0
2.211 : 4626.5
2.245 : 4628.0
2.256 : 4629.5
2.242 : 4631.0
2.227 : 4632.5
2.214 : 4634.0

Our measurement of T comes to 0.7 AA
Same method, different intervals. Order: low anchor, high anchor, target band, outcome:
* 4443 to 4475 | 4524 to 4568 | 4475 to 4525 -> -2.72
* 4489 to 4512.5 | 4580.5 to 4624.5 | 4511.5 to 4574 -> 1.58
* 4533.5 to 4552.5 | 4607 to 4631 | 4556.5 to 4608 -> -1.55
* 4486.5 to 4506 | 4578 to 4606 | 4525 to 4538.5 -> 1.01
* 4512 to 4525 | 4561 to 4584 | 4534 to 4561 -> 1.57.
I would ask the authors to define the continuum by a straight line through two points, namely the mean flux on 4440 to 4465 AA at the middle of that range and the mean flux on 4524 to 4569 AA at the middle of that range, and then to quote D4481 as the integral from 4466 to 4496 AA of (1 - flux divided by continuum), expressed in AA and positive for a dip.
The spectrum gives -1.1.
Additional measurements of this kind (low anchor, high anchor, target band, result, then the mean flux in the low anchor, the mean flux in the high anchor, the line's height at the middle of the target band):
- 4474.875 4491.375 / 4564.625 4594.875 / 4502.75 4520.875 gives -0.7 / 2.09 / 2.19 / 2.12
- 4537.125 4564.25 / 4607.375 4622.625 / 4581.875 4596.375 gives 0.4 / 2.12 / 2.3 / 2.23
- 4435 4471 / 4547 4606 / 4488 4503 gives -0.5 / 1.95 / 2.2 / 2.04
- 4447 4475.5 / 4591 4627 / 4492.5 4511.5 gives -0.9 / 1.97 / 2.28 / 2.05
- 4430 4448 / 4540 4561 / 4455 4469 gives 0.8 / 1.98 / 2.1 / 2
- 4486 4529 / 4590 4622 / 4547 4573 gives 0.5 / 2.15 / 2.29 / 2.22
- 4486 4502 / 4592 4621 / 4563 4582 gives 0.0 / 2.09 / 2.29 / 2.23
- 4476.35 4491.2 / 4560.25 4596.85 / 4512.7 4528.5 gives -0.2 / 2.08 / 2.21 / 2.13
